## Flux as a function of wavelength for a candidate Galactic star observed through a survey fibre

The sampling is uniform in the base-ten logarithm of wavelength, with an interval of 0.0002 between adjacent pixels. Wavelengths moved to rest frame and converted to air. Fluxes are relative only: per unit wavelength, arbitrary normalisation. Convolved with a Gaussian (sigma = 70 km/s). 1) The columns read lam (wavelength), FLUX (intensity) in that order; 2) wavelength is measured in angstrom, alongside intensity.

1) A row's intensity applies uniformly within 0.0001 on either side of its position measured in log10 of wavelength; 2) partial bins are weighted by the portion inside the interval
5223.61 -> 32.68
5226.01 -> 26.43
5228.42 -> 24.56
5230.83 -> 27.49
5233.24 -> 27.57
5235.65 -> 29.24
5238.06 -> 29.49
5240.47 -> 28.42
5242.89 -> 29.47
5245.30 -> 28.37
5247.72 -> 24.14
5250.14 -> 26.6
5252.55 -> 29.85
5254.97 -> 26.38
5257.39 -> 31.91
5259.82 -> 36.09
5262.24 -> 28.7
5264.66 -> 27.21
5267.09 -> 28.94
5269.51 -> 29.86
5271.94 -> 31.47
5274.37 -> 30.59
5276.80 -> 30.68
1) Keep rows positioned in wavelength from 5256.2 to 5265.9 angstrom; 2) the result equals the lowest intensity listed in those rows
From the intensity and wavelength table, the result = 27.21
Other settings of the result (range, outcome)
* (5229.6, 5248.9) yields 24.14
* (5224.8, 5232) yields 24.56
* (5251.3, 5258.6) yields 26.38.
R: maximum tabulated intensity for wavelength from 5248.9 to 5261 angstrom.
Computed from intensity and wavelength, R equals 36.09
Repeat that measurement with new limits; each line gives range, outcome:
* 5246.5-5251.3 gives 26.6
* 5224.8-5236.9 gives 29.24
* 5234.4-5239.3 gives 29.49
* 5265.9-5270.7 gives 29.86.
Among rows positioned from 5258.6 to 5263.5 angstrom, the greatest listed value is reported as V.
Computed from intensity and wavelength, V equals 36.09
